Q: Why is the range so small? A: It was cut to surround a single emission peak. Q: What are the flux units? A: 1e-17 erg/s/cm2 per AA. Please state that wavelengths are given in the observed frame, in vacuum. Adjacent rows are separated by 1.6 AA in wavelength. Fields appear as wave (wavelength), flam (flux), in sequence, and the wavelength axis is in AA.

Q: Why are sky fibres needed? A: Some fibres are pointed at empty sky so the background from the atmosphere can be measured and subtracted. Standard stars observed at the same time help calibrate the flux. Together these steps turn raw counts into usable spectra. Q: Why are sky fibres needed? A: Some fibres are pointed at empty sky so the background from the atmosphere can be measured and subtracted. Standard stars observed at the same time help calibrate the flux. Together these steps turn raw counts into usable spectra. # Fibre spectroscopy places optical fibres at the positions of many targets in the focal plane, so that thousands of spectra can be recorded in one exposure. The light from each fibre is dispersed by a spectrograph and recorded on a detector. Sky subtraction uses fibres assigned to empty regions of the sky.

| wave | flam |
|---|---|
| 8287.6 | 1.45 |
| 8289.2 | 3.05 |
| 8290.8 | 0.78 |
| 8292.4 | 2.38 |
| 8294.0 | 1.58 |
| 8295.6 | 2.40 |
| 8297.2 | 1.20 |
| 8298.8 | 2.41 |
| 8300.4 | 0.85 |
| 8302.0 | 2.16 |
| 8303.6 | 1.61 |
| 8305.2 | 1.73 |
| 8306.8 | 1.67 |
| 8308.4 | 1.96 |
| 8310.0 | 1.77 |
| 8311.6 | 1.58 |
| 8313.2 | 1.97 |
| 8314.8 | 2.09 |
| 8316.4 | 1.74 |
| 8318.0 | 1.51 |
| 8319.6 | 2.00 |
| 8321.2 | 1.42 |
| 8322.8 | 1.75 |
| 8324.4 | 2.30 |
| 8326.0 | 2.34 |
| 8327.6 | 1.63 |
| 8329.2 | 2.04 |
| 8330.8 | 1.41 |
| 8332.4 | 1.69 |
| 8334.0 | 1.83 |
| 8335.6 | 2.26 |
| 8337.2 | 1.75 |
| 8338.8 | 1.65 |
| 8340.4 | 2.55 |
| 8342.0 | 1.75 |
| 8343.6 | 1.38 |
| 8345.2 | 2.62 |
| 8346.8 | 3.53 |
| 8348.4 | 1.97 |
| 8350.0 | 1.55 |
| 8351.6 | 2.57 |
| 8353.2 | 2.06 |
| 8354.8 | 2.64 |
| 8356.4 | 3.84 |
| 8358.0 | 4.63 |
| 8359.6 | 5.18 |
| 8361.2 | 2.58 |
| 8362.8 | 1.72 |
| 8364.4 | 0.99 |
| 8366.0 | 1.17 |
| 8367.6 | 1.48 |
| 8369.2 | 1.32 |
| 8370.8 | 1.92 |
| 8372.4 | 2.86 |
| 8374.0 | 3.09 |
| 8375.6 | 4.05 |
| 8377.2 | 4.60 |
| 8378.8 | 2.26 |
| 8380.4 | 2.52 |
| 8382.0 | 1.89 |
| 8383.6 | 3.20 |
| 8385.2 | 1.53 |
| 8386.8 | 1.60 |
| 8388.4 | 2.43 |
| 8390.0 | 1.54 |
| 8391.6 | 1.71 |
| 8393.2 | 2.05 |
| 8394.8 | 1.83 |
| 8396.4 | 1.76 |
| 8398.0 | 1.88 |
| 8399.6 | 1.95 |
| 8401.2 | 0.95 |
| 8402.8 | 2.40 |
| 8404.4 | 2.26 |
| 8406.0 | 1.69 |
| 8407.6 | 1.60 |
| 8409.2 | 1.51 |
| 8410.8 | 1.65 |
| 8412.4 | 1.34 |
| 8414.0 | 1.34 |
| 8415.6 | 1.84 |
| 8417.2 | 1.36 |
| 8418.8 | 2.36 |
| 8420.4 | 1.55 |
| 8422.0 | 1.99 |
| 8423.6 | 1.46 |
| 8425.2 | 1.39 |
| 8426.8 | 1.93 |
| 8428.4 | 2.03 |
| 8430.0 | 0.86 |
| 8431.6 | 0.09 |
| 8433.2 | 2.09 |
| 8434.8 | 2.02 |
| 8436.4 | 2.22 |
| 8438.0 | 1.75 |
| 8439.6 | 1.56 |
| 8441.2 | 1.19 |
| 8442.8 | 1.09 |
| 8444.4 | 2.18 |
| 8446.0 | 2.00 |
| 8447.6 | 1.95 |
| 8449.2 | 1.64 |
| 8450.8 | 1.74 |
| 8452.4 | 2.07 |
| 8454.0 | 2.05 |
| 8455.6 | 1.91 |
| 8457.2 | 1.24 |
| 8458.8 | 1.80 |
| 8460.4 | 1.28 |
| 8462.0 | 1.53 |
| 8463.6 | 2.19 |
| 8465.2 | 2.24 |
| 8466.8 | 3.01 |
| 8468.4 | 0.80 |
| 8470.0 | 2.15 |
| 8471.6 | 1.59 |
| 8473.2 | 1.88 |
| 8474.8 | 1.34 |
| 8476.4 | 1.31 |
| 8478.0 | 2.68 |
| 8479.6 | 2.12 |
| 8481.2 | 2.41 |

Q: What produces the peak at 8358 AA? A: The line [S II] 6716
